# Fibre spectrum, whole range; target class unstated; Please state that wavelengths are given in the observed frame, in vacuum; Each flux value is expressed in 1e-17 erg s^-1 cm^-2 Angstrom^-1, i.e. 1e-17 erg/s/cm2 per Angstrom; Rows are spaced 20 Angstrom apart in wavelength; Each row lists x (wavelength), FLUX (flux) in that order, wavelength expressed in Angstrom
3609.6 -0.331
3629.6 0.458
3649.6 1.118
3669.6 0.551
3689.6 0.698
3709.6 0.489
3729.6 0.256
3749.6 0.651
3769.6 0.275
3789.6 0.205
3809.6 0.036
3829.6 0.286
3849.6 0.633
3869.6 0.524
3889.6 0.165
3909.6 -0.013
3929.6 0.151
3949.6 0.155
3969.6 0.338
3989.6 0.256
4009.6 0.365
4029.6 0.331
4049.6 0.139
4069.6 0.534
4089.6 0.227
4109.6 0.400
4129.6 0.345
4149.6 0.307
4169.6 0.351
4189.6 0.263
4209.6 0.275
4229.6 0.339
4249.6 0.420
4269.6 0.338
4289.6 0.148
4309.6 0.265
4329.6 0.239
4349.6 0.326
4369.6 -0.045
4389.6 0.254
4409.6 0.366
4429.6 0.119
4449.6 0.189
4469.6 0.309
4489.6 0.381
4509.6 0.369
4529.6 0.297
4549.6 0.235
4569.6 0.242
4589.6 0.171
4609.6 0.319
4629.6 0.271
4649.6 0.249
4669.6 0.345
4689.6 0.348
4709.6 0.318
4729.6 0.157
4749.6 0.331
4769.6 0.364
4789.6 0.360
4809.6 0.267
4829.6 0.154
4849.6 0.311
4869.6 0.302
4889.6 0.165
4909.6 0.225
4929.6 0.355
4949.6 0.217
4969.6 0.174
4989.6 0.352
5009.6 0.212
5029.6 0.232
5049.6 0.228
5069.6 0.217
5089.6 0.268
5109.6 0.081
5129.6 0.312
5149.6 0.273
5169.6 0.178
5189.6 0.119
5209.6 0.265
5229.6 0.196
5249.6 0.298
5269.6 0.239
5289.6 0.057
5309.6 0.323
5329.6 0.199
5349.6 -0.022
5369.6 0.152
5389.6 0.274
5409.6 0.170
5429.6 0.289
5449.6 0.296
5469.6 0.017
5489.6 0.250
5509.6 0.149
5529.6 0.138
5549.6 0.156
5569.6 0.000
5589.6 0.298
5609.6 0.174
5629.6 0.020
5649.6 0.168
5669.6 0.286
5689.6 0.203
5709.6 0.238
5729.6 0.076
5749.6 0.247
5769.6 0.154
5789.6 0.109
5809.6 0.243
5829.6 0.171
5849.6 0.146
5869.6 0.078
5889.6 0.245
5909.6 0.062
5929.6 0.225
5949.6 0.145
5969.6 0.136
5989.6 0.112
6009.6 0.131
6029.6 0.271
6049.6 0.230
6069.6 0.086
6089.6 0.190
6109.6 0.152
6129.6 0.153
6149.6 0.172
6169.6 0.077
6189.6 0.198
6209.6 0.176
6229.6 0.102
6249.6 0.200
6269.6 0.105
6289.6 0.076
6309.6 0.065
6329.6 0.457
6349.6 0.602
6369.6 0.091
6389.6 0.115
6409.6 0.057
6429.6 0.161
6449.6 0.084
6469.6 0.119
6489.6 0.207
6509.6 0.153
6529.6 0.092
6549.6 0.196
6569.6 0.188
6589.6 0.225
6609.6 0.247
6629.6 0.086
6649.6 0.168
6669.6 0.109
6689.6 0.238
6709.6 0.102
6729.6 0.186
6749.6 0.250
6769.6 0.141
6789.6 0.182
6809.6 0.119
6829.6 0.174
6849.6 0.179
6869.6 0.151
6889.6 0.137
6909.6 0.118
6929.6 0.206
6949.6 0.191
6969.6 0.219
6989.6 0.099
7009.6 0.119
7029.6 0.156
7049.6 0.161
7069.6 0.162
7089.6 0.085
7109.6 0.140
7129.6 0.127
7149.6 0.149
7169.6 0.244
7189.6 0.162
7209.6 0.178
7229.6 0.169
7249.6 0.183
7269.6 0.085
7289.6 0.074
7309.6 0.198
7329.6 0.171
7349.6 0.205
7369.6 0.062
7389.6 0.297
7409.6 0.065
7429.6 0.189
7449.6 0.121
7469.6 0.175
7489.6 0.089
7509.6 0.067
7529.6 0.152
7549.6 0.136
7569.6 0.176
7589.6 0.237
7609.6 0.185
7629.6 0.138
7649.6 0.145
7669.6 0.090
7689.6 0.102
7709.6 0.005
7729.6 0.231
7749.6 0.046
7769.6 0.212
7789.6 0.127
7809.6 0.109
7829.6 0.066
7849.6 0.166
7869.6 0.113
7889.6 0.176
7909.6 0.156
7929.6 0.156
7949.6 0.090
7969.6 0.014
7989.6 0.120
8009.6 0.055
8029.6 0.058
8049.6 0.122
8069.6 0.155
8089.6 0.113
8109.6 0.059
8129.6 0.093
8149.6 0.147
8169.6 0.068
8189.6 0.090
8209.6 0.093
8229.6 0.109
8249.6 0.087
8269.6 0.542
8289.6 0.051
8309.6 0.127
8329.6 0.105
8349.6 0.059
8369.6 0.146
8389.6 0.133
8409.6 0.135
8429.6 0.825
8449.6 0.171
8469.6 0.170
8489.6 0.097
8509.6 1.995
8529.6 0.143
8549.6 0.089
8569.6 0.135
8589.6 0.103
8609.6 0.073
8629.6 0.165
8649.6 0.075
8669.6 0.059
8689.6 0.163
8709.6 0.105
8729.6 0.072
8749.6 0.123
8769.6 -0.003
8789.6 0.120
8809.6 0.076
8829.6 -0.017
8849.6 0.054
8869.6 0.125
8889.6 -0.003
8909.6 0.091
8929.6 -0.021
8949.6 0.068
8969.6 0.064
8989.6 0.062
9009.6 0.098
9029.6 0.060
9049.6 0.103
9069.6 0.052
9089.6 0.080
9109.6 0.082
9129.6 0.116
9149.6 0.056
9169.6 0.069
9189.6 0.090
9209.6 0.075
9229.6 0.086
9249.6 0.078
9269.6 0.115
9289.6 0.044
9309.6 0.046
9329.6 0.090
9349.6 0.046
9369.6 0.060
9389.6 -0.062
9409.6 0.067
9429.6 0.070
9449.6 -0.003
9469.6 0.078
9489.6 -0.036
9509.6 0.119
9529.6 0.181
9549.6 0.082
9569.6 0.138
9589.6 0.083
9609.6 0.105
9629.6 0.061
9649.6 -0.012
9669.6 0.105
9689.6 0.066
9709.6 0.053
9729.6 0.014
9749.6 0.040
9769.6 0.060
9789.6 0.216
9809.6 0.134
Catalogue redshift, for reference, 0.700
